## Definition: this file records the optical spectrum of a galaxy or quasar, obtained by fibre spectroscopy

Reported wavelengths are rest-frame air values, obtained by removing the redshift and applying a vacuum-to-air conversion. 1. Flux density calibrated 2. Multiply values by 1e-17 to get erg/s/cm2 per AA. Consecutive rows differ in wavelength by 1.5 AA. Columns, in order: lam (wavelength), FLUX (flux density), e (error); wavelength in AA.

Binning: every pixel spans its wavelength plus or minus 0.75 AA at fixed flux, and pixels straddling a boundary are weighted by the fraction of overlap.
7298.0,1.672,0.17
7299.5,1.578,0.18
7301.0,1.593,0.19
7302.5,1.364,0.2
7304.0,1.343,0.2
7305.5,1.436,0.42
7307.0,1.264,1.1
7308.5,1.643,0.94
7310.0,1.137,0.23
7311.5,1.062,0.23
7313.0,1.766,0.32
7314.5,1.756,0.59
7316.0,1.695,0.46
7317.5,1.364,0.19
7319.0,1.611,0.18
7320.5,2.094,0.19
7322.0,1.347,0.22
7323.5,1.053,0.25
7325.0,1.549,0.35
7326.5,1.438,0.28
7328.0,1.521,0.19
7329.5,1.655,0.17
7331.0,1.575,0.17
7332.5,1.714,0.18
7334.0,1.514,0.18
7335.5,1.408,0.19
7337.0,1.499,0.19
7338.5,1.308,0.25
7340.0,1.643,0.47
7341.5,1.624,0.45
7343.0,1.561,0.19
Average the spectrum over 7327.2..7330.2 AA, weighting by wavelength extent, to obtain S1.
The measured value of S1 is 1.58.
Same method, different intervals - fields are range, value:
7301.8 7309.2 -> 1.41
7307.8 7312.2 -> 1.28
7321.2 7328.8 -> 1.39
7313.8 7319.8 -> 1.61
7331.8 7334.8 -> 1.61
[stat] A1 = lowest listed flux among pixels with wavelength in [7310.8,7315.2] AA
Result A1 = 1.062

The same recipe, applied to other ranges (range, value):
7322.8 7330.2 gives 1.053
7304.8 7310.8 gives 1.137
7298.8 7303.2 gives 1.364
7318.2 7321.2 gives 1.611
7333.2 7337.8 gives 1.408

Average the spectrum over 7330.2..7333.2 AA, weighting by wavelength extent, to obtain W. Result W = 1.64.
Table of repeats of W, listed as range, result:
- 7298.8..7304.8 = 1.47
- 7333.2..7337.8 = 1.47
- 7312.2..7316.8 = 1.73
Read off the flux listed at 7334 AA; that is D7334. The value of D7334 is 1.514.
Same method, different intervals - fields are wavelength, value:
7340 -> 1.643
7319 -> 1.611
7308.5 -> 1.643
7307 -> 1.264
